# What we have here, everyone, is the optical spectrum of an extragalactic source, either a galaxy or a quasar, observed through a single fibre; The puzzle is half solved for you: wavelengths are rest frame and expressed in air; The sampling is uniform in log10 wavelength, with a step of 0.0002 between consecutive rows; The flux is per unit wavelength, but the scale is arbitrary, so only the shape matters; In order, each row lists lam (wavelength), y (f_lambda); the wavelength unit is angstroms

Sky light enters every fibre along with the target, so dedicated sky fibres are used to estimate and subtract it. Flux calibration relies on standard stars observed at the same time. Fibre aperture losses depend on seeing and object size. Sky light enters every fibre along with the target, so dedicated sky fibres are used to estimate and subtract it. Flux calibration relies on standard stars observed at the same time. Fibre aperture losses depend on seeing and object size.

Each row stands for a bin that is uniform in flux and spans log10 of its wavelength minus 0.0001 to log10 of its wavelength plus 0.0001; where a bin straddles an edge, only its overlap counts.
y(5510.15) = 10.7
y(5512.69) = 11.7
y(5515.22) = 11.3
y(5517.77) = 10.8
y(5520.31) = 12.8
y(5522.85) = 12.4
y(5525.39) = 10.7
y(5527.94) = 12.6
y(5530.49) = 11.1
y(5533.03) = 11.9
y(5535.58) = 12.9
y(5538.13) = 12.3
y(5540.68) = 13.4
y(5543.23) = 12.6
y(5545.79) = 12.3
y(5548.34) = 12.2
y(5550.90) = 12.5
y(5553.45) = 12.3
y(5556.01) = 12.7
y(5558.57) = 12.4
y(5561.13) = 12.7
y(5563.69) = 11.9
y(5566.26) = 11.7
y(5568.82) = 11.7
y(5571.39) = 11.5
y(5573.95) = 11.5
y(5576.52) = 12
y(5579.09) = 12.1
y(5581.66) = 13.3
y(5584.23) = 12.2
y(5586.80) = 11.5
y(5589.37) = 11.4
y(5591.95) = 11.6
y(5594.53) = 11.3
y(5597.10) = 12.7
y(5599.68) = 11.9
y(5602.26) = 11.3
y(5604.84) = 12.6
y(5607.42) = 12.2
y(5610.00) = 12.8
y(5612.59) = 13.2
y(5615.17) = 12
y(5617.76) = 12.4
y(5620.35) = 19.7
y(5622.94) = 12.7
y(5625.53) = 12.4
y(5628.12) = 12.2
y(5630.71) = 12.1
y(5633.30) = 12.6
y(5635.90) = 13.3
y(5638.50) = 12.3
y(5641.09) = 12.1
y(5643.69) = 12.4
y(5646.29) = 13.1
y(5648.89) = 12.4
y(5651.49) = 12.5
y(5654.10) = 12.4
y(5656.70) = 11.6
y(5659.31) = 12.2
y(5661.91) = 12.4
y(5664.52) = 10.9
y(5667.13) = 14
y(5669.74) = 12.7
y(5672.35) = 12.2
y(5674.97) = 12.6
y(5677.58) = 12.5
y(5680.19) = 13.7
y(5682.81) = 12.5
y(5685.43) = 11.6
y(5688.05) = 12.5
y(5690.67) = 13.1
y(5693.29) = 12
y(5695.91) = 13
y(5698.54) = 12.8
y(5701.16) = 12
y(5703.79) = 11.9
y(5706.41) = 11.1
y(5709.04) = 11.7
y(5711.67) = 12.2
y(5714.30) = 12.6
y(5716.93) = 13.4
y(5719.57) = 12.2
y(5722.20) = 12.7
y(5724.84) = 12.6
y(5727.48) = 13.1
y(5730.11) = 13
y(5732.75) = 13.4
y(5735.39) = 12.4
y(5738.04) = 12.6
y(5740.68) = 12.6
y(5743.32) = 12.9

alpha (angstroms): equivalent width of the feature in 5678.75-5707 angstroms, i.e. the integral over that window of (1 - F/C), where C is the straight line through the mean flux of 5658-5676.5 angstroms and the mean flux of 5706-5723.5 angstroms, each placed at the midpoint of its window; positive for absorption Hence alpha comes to -0.1 angstroms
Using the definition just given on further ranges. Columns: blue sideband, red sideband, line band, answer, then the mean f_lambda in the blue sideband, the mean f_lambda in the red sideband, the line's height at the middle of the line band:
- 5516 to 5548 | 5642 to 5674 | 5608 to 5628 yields -1.9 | 12.1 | 12.4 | 12.3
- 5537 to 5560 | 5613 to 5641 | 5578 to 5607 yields 2.0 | 12.5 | 13.1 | 12.9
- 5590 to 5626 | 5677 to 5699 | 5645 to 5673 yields 0.6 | 12.8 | 12.6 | 12.7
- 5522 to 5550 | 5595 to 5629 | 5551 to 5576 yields 0.8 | 12.2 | 12.9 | 12.5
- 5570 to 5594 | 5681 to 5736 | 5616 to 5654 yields -2.7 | 11.9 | 12.5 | 12.1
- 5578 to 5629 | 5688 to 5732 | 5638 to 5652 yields 0.1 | 12.6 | 12.5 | 12.5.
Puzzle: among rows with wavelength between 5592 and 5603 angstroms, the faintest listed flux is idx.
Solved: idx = 11.3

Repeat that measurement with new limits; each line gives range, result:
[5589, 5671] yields 10.9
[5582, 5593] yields 11.4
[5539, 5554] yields 12.2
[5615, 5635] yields 12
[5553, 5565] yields 11.9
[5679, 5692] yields 11.6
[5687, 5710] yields 11.1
